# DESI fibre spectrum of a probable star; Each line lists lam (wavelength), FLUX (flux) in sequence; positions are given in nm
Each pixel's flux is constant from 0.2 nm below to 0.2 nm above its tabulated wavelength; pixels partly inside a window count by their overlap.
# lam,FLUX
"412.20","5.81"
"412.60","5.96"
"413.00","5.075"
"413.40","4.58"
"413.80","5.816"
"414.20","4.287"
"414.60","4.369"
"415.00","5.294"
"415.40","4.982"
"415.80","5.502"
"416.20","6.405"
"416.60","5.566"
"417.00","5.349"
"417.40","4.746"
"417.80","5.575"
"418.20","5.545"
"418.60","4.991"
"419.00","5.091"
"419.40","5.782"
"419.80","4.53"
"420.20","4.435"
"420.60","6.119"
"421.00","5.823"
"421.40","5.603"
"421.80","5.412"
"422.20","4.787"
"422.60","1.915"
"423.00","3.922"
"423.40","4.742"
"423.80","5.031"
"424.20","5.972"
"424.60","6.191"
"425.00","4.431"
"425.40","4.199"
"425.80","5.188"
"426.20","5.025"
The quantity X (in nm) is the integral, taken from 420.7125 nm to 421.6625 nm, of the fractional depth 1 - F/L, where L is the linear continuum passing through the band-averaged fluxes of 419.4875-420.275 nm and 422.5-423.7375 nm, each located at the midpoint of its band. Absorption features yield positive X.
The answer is -0.31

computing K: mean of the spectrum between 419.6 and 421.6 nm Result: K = 5.3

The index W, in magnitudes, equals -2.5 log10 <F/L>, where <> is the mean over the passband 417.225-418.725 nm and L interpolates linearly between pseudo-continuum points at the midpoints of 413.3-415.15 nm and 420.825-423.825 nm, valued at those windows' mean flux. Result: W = -0.10 mag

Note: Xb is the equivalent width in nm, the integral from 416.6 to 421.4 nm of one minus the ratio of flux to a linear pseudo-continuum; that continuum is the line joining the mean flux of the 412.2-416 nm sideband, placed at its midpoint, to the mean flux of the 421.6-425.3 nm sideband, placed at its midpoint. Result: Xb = -0.39 nm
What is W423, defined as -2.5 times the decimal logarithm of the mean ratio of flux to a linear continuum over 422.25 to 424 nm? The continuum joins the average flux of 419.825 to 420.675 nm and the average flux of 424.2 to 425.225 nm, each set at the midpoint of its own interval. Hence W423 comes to 0.31 mag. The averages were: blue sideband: 5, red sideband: 5.41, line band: 3.98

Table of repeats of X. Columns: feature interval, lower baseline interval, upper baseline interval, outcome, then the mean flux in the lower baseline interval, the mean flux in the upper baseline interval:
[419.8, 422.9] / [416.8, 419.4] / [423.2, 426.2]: 0.22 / 5.26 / 5.1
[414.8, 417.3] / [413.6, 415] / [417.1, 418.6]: -0.20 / 4.89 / 5.25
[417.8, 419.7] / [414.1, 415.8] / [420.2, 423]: -0.19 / 4.85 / 4.83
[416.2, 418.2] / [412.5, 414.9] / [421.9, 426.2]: -0.23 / 4.99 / 4.67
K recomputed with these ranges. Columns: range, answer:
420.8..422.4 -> 5.41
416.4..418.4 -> 5.36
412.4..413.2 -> 5.52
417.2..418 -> 5.16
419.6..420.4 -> 4.48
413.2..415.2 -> 4.87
